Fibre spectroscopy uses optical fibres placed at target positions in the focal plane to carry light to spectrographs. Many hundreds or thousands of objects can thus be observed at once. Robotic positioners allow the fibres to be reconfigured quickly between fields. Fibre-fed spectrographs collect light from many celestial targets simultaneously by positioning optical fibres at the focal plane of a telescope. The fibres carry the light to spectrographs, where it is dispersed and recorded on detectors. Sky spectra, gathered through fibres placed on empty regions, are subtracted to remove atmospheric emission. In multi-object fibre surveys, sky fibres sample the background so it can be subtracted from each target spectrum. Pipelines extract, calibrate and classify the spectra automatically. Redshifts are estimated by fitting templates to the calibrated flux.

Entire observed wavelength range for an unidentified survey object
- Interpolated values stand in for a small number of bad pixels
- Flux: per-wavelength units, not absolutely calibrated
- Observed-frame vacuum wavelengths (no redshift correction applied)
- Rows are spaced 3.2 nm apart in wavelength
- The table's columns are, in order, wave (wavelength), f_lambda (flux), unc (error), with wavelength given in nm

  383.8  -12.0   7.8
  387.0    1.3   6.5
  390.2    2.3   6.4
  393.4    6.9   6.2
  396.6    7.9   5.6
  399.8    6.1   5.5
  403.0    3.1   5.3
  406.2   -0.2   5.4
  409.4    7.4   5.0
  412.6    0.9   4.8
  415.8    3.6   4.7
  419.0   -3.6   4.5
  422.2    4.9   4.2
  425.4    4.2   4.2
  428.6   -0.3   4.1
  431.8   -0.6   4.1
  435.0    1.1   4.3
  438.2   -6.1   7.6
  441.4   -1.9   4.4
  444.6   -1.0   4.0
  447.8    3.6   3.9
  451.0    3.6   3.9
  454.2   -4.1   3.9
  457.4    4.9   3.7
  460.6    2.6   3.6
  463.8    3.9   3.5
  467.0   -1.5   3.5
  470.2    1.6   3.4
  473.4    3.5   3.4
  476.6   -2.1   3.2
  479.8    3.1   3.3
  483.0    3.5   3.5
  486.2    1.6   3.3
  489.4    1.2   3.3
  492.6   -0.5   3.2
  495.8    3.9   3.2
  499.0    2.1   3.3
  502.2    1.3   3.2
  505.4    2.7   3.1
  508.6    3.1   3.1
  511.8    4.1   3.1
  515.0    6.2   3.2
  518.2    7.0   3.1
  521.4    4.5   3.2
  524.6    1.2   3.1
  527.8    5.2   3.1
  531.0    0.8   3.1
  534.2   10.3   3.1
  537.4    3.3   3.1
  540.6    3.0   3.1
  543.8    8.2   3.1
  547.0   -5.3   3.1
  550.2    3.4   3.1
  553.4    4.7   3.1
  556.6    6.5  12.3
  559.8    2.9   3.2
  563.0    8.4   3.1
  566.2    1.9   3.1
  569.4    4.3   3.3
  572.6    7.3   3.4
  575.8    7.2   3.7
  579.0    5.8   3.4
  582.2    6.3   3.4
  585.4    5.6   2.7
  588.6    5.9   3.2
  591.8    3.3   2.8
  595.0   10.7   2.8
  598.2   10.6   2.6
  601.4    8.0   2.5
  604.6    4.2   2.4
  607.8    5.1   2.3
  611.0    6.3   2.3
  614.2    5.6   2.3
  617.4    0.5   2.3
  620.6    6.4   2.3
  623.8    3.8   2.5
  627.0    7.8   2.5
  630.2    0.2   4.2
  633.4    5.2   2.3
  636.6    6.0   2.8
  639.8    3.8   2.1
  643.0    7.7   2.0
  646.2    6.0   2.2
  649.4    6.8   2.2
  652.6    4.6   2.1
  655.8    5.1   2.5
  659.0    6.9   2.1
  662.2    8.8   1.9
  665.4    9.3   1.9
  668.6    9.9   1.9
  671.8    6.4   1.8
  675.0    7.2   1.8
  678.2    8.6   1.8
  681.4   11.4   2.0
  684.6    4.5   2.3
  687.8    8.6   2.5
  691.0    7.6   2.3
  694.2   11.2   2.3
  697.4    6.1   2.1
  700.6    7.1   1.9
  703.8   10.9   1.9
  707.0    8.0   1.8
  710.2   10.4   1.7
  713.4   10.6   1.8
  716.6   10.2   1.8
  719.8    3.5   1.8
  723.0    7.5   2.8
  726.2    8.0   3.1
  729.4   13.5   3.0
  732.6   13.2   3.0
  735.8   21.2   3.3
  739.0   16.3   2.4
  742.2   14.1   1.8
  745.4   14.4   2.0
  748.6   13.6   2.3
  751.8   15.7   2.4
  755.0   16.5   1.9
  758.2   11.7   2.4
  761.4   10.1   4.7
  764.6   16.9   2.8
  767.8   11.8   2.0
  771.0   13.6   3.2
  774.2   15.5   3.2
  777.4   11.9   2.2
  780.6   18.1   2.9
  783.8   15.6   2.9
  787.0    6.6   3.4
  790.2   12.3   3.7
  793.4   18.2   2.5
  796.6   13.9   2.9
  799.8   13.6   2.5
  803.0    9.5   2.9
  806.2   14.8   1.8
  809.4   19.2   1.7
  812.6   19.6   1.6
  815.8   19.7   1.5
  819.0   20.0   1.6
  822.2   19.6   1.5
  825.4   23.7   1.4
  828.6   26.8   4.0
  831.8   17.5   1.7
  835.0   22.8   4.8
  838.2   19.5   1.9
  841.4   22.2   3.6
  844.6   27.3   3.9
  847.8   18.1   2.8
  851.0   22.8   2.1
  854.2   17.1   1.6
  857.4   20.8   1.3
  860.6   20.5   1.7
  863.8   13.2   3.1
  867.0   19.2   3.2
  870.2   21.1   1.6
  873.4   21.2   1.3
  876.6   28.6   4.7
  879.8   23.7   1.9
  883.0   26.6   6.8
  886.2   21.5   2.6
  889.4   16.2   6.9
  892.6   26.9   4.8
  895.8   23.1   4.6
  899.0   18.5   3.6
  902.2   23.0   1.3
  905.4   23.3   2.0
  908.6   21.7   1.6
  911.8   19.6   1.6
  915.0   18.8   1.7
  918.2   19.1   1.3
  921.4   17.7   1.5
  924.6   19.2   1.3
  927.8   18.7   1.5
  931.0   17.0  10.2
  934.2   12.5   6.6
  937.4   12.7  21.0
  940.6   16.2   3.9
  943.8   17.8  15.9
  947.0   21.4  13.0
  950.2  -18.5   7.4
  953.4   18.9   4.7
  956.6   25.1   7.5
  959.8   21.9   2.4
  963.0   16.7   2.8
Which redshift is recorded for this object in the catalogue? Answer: 0.829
